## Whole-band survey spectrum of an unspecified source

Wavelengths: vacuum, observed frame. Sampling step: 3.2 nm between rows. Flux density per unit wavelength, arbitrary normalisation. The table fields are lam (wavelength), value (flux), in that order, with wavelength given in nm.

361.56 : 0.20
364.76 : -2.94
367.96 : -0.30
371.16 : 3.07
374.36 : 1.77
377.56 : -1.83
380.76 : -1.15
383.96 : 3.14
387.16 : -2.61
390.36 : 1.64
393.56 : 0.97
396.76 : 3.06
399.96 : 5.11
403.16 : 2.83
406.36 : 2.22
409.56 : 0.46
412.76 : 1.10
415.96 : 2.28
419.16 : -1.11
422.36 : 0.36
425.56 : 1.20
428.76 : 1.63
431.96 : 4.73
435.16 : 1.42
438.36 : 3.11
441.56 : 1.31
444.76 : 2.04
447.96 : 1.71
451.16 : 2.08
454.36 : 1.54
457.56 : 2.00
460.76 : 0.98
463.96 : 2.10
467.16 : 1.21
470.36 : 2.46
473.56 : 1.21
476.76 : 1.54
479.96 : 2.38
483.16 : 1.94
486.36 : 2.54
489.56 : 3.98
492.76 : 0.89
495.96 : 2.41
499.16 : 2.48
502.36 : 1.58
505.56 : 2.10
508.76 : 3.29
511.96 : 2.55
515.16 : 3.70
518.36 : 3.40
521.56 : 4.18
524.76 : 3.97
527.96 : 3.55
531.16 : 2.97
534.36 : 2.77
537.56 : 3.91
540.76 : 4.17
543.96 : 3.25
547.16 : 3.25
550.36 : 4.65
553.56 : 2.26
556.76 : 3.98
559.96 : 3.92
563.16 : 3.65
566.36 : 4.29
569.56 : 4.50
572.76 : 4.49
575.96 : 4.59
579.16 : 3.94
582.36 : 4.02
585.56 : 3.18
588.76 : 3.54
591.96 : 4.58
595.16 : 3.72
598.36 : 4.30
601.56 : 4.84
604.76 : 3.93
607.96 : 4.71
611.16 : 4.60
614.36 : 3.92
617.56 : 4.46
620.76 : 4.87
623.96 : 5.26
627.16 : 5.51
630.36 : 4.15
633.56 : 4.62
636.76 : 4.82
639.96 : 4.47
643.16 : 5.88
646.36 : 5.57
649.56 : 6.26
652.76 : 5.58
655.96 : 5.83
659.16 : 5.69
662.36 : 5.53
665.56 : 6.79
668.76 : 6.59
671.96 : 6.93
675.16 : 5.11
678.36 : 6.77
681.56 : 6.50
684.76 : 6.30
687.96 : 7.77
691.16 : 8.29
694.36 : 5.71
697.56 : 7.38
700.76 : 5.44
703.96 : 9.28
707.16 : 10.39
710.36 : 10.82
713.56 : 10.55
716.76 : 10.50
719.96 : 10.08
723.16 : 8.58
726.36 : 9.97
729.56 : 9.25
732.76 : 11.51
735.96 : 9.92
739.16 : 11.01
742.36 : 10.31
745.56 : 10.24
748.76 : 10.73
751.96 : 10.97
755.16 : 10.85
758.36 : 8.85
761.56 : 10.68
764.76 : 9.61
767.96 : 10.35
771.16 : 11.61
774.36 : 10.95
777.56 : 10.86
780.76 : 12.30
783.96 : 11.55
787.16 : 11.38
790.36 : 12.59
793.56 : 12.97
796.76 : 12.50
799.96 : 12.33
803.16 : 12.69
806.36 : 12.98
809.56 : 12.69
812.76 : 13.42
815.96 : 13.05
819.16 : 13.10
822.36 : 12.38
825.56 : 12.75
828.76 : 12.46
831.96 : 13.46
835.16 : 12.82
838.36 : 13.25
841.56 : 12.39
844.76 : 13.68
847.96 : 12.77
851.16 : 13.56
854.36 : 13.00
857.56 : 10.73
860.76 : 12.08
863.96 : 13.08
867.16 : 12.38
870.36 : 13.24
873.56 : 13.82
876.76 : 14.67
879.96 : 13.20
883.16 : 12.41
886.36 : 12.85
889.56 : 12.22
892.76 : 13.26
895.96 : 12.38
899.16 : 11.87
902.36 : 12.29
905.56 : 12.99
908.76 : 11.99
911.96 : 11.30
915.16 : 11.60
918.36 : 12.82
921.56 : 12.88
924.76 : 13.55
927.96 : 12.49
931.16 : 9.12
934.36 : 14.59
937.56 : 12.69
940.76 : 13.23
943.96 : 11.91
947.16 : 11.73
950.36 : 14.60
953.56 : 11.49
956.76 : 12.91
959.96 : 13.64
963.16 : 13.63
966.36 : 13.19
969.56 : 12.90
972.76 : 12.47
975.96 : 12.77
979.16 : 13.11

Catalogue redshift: 0.76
